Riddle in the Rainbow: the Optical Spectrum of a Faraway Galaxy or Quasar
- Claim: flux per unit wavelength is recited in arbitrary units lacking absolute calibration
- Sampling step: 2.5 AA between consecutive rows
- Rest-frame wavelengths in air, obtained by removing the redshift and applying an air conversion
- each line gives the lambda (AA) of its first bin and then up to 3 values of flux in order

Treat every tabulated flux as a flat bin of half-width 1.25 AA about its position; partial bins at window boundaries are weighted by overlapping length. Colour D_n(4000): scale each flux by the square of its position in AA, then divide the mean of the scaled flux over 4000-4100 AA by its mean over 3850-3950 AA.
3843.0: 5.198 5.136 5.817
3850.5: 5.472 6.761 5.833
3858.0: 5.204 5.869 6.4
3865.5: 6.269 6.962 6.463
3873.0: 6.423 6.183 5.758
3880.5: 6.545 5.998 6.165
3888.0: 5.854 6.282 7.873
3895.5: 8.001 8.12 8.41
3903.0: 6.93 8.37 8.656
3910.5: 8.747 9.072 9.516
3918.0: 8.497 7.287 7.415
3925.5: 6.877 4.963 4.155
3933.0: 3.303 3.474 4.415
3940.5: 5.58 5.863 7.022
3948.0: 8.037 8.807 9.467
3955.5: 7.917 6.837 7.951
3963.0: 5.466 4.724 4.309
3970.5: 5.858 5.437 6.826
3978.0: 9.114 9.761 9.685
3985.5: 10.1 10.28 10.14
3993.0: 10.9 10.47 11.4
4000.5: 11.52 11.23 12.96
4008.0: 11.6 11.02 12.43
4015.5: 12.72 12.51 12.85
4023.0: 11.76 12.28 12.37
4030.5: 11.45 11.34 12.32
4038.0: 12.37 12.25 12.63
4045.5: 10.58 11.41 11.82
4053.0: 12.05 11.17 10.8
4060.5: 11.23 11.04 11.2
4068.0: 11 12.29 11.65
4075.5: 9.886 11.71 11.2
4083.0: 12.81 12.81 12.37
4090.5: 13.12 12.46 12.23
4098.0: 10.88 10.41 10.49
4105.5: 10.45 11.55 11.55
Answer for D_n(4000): 1.92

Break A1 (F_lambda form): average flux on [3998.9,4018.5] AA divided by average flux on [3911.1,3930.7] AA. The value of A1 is 1.61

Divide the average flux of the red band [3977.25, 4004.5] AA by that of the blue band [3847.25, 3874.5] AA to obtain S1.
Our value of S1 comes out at 1.7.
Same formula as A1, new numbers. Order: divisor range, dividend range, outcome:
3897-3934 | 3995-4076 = 1.59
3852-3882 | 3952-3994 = 1.27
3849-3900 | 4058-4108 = 1.79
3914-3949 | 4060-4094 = 1.91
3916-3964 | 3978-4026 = 1.72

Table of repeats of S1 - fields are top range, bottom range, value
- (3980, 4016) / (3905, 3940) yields 1.65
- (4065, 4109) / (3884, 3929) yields 1.52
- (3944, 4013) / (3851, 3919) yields 1.26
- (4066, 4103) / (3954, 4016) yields 1.28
